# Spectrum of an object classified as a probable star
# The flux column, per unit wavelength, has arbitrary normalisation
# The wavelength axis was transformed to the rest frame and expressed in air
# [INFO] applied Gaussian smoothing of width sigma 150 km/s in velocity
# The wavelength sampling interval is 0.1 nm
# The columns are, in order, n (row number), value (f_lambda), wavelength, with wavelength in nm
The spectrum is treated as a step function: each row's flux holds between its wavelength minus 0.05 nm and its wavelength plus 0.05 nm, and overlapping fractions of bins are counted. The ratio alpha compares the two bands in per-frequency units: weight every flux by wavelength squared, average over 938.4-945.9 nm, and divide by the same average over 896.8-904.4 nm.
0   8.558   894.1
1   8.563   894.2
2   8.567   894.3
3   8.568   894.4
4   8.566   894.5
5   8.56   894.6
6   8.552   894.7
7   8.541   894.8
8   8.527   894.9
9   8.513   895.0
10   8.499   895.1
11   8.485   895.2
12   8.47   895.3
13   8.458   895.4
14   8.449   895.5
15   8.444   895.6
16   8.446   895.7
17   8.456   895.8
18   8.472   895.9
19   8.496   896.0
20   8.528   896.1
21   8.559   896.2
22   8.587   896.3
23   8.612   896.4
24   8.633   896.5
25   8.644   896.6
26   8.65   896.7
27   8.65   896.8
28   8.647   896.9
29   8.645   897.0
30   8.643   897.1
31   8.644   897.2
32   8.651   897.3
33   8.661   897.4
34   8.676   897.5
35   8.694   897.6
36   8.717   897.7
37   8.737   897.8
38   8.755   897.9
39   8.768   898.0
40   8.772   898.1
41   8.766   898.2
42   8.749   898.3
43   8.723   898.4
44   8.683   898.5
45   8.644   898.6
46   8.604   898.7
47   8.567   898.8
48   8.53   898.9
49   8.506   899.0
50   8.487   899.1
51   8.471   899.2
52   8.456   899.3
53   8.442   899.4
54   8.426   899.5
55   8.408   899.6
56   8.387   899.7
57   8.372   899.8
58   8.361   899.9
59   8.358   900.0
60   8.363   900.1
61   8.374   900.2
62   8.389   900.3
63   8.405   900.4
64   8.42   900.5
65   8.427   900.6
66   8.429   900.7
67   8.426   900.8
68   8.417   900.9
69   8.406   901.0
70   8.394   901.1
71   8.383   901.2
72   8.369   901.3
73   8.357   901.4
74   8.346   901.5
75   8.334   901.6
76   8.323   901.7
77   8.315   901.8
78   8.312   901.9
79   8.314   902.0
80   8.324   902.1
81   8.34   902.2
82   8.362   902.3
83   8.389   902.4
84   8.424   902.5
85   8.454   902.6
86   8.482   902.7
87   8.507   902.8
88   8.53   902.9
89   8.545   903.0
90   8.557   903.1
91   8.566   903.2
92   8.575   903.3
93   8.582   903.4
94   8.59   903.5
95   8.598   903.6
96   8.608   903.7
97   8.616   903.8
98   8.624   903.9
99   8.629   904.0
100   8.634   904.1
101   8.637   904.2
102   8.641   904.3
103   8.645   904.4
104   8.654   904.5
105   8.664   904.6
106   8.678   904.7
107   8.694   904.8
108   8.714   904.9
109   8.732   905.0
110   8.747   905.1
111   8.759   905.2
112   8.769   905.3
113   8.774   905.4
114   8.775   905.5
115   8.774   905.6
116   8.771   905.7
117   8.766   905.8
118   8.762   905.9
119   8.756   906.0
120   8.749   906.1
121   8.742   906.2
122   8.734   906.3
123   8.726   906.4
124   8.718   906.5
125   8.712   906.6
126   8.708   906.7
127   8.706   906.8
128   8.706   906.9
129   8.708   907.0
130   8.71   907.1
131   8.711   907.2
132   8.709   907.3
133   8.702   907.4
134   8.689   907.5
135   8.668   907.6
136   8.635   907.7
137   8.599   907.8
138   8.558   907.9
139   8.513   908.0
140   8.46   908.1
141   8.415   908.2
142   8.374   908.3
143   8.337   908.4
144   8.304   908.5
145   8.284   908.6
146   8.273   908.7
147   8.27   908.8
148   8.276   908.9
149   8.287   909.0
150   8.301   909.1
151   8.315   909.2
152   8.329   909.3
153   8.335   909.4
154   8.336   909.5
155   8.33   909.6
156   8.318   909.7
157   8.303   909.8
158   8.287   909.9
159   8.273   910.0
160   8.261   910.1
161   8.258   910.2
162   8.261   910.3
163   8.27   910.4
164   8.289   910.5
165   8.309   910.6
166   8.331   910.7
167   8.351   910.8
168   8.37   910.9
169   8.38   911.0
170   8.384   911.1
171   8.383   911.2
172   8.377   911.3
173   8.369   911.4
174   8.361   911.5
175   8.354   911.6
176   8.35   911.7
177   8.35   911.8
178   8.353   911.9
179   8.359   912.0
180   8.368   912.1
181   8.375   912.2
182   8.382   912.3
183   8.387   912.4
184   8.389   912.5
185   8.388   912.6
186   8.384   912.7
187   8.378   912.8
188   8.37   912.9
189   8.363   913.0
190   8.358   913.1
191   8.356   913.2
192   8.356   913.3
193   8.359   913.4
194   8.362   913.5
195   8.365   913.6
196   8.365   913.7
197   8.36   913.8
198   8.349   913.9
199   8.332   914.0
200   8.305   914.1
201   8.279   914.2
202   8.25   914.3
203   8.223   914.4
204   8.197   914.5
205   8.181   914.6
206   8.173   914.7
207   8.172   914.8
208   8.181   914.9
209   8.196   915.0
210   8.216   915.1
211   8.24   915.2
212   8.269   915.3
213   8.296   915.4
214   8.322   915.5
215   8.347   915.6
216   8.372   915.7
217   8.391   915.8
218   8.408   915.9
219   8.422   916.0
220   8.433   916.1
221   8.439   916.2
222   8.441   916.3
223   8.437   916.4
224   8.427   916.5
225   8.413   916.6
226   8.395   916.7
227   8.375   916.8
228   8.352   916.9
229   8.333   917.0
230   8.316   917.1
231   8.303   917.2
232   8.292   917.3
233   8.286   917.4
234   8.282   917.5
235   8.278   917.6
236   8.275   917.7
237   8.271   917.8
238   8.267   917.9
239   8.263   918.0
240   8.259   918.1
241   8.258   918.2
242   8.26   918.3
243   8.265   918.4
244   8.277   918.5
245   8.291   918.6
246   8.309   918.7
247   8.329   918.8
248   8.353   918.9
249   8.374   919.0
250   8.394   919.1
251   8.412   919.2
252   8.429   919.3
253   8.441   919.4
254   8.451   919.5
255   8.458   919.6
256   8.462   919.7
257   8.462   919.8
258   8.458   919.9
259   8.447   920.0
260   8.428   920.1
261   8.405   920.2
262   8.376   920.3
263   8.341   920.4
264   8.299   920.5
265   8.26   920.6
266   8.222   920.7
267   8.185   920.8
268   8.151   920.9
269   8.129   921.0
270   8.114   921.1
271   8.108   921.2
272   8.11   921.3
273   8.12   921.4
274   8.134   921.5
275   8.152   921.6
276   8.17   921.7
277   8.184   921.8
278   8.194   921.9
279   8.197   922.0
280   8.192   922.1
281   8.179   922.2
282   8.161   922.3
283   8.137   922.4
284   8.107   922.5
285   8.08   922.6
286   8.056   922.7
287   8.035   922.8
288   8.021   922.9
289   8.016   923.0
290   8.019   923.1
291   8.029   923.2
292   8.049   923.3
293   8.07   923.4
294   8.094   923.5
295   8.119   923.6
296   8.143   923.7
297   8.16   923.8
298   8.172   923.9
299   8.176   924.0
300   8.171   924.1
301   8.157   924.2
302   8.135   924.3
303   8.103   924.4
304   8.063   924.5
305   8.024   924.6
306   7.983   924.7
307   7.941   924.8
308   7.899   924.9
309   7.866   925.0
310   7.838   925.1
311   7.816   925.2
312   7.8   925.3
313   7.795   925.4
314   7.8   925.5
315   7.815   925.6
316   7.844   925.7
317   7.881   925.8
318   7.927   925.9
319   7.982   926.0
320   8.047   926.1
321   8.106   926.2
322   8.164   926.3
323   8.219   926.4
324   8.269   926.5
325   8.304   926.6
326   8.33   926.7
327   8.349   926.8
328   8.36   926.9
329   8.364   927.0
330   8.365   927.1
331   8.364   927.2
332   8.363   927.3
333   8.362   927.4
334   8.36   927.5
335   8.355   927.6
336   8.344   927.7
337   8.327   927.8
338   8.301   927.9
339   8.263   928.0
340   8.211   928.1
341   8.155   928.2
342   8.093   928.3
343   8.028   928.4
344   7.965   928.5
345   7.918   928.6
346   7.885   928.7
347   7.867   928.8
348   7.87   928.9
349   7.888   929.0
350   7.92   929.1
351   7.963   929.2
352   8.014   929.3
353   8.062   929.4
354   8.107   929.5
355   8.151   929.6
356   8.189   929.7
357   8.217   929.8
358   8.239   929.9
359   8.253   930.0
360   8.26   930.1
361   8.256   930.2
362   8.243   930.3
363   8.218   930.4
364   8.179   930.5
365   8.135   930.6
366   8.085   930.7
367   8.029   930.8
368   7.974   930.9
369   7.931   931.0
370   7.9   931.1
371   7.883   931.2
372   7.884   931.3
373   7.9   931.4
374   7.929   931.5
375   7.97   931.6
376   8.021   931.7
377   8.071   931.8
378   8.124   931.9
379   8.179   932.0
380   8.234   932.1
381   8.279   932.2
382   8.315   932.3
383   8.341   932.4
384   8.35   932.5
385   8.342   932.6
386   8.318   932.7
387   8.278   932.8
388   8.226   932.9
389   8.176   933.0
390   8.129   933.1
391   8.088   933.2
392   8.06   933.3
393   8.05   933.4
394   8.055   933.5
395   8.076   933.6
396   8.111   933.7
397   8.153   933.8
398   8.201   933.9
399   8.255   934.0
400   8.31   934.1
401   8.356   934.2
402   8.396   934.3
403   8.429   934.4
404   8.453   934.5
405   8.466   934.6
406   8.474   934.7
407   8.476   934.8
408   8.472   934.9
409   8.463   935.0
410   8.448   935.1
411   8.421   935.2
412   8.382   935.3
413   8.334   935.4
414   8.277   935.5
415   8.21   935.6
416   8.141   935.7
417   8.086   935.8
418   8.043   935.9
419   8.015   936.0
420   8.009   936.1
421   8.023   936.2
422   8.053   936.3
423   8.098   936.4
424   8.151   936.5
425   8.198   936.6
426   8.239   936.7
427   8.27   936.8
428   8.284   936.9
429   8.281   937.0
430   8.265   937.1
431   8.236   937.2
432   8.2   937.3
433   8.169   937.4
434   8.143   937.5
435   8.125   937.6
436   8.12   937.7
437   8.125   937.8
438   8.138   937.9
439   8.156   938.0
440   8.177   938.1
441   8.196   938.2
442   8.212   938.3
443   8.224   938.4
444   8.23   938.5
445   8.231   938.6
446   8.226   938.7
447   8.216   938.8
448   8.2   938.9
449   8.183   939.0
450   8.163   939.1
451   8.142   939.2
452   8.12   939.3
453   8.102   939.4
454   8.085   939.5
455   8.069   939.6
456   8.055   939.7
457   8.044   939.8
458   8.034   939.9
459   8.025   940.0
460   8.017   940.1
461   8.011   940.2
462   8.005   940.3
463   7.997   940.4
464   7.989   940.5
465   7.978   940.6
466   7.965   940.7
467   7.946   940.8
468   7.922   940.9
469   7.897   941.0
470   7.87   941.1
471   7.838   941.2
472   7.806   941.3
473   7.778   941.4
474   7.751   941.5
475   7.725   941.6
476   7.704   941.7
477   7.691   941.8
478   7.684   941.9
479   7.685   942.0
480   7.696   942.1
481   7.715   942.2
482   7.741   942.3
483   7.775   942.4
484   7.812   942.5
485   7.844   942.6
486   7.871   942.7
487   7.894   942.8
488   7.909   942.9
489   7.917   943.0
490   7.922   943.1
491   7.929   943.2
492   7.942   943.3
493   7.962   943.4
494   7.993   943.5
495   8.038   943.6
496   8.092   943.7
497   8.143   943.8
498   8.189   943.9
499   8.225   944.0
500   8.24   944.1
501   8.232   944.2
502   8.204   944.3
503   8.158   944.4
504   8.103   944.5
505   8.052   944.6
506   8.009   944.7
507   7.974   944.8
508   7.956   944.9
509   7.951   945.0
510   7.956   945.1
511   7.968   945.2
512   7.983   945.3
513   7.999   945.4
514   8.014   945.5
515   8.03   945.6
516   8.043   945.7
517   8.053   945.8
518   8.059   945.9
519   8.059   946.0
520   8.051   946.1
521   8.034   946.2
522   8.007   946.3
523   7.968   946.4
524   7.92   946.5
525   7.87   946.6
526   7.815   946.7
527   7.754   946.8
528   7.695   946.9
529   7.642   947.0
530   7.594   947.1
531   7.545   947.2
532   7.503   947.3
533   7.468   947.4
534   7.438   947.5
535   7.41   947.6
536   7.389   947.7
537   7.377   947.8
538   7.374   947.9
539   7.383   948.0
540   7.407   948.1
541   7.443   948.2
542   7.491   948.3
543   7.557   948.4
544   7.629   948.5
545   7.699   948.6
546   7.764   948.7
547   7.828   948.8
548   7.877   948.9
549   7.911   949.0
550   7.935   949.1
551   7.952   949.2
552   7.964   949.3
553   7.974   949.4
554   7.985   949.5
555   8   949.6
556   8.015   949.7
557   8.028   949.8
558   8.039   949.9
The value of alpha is 1.03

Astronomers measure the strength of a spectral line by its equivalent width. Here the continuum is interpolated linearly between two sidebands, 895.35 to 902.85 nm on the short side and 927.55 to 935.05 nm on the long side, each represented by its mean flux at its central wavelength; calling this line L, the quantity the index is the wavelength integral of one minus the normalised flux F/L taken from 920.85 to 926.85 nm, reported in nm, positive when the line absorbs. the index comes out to 0.122 nm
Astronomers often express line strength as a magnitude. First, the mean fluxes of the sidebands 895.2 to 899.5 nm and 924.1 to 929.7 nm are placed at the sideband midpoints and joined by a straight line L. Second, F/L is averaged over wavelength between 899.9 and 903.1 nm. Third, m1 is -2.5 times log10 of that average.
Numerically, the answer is 0.02 mag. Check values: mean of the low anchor 8.6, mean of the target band 8.4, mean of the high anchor 8.09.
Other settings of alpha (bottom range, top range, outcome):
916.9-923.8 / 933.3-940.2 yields 1.03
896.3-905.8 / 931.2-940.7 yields 1.03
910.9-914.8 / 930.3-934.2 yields 1.02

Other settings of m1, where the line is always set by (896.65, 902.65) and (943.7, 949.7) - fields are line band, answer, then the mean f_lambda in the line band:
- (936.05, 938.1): -0.02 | 8.16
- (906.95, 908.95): -0.02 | 8.51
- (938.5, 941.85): -0.01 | 8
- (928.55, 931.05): 0.00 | 8.07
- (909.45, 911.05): 0.01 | 8.31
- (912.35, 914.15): -0.01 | 8.36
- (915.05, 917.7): -0.01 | 8.35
